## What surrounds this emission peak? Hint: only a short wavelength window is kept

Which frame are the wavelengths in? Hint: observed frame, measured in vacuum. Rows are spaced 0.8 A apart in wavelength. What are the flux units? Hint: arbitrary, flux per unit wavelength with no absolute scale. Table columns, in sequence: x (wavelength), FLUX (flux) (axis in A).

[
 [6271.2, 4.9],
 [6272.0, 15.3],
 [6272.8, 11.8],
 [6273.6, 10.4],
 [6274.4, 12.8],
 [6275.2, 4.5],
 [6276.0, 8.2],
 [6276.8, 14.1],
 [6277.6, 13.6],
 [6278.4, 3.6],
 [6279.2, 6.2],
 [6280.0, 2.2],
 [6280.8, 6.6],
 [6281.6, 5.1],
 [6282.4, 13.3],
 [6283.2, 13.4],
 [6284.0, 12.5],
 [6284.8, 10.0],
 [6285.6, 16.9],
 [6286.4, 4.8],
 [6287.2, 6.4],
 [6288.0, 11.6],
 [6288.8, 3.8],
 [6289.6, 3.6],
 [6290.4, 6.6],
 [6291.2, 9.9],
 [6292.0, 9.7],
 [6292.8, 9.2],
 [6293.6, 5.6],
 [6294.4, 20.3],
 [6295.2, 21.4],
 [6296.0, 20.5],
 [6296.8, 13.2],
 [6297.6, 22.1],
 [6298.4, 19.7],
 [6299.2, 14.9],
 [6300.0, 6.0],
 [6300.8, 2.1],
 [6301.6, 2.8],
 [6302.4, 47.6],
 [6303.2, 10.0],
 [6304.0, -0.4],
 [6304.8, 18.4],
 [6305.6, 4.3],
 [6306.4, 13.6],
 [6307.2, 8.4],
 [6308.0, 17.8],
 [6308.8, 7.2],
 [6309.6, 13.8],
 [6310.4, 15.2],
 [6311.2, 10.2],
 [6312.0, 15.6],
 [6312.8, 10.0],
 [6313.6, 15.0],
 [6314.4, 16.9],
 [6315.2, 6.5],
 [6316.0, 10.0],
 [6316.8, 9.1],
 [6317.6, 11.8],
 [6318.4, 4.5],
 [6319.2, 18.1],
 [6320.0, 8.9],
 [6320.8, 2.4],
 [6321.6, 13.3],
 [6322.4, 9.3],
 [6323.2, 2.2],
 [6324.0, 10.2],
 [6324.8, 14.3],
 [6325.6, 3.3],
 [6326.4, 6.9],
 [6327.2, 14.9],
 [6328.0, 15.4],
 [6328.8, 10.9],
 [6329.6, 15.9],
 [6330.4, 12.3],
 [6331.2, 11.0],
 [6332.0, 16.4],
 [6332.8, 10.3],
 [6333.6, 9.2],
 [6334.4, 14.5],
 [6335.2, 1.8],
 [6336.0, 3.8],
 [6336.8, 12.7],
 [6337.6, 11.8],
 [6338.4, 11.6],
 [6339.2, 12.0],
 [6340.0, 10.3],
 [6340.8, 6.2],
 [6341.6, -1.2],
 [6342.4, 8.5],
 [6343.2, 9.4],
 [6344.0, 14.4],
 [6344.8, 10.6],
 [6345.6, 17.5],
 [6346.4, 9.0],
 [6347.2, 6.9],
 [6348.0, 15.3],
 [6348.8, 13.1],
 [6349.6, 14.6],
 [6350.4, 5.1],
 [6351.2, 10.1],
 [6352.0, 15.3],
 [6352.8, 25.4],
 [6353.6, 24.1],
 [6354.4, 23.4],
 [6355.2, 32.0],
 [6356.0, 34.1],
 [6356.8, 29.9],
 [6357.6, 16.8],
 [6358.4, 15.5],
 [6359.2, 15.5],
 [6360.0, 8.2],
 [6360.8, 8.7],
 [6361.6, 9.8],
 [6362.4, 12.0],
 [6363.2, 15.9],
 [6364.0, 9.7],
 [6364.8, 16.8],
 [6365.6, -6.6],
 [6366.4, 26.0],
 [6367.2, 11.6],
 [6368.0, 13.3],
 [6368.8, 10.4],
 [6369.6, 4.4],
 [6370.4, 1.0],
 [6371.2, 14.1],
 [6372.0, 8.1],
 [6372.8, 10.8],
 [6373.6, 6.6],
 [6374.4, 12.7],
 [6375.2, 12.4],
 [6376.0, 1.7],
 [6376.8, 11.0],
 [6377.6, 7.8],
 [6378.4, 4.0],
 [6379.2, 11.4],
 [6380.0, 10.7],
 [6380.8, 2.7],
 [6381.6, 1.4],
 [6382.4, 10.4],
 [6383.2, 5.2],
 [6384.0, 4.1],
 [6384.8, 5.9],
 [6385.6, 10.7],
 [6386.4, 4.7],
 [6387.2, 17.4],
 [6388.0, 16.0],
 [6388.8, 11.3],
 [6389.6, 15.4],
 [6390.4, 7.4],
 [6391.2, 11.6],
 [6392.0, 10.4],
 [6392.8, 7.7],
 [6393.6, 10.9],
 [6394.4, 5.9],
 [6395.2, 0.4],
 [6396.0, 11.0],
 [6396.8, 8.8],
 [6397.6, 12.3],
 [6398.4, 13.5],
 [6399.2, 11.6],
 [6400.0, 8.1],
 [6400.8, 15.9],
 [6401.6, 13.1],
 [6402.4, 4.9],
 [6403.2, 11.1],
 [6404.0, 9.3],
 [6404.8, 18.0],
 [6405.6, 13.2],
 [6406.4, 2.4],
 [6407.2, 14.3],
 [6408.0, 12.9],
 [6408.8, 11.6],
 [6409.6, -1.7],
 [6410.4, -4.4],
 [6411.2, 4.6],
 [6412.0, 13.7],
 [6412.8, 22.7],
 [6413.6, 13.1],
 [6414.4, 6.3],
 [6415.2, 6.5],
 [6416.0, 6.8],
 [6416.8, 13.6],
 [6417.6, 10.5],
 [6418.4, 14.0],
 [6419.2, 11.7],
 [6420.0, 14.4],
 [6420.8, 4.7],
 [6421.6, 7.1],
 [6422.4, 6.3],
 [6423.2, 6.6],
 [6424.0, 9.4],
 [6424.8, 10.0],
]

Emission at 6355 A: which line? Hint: [O III] 5007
